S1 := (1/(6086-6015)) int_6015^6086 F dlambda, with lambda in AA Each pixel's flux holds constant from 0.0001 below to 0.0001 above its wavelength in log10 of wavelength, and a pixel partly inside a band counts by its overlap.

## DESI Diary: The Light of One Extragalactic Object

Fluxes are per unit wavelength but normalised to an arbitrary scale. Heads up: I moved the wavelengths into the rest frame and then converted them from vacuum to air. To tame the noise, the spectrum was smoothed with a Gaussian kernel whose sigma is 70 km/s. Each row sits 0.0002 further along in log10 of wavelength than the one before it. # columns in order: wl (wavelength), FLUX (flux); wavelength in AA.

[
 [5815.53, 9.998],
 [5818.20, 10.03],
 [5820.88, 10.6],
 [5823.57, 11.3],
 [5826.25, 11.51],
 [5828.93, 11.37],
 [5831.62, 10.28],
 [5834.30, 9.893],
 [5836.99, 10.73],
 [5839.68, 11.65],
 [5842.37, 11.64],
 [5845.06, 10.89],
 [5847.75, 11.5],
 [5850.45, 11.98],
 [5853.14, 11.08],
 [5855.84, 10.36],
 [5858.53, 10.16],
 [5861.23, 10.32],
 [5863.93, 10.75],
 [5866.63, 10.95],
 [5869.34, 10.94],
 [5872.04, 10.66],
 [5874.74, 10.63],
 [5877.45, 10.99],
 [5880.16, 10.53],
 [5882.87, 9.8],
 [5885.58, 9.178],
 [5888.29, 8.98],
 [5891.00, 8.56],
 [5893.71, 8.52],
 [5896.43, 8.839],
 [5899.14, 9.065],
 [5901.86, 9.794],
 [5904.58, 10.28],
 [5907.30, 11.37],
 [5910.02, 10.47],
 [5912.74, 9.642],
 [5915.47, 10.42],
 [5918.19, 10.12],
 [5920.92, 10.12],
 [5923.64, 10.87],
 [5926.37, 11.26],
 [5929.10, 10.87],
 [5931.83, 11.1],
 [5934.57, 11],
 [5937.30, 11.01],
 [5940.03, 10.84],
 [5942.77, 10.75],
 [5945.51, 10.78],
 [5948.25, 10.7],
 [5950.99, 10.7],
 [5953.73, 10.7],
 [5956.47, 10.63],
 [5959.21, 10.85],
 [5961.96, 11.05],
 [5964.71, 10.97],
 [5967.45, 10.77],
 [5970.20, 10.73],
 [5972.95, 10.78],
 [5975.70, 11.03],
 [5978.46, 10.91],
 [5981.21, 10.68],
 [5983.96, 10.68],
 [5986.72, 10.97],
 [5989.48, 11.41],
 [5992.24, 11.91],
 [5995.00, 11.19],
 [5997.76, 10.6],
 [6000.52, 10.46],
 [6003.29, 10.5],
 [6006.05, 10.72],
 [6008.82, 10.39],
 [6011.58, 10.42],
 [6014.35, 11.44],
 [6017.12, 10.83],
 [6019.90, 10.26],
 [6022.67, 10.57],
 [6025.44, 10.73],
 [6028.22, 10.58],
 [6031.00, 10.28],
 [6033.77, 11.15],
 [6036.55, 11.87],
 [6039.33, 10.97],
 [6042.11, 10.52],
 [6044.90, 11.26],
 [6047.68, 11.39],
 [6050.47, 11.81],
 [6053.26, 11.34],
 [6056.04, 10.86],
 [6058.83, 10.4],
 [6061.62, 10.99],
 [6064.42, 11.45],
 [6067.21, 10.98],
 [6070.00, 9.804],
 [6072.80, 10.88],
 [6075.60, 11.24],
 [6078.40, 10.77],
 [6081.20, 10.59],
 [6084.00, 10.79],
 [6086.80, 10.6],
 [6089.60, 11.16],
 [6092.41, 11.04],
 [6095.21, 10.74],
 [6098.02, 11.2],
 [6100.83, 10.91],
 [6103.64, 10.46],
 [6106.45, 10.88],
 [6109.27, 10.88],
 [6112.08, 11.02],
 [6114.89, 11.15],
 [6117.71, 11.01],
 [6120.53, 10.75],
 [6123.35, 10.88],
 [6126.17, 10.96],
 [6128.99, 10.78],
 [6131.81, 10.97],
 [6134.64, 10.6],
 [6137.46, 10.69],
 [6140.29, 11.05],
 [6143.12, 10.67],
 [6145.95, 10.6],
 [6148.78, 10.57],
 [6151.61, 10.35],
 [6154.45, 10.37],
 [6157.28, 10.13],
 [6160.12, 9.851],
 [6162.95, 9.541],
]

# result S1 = 10.9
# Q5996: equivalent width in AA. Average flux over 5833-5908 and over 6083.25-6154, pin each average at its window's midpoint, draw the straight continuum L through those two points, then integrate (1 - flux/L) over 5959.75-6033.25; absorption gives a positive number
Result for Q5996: -1.52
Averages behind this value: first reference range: 10.3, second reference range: 10.8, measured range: 10.8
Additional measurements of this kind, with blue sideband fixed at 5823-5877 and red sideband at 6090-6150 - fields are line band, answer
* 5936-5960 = 0.3 AA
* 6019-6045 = 0.2 AA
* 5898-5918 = 1.4 AA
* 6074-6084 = 0.0 AA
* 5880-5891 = 1.5 AA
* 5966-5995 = -0.3 AA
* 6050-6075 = -0.1 AA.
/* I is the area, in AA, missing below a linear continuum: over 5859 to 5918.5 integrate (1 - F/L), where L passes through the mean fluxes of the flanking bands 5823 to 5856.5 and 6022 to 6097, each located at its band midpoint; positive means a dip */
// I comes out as 5.5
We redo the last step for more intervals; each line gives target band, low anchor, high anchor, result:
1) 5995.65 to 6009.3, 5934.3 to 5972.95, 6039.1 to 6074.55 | 0.39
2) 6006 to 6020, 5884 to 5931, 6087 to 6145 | -0.41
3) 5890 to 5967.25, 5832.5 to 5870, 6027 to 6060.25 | 3.83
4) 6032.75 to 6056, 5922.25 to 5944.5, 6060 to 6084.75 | -0.88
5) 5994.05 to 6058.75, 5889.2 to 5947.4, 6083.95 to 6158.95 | -1.98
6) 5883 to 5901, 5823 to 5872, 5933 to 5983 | 3.23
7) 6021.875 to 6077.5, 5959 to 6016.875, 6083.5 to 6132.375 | -0.34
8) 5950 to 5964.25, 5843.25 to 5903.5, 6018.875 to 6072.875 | -0.34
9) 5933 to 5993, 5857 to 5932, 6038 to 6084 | -2.30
